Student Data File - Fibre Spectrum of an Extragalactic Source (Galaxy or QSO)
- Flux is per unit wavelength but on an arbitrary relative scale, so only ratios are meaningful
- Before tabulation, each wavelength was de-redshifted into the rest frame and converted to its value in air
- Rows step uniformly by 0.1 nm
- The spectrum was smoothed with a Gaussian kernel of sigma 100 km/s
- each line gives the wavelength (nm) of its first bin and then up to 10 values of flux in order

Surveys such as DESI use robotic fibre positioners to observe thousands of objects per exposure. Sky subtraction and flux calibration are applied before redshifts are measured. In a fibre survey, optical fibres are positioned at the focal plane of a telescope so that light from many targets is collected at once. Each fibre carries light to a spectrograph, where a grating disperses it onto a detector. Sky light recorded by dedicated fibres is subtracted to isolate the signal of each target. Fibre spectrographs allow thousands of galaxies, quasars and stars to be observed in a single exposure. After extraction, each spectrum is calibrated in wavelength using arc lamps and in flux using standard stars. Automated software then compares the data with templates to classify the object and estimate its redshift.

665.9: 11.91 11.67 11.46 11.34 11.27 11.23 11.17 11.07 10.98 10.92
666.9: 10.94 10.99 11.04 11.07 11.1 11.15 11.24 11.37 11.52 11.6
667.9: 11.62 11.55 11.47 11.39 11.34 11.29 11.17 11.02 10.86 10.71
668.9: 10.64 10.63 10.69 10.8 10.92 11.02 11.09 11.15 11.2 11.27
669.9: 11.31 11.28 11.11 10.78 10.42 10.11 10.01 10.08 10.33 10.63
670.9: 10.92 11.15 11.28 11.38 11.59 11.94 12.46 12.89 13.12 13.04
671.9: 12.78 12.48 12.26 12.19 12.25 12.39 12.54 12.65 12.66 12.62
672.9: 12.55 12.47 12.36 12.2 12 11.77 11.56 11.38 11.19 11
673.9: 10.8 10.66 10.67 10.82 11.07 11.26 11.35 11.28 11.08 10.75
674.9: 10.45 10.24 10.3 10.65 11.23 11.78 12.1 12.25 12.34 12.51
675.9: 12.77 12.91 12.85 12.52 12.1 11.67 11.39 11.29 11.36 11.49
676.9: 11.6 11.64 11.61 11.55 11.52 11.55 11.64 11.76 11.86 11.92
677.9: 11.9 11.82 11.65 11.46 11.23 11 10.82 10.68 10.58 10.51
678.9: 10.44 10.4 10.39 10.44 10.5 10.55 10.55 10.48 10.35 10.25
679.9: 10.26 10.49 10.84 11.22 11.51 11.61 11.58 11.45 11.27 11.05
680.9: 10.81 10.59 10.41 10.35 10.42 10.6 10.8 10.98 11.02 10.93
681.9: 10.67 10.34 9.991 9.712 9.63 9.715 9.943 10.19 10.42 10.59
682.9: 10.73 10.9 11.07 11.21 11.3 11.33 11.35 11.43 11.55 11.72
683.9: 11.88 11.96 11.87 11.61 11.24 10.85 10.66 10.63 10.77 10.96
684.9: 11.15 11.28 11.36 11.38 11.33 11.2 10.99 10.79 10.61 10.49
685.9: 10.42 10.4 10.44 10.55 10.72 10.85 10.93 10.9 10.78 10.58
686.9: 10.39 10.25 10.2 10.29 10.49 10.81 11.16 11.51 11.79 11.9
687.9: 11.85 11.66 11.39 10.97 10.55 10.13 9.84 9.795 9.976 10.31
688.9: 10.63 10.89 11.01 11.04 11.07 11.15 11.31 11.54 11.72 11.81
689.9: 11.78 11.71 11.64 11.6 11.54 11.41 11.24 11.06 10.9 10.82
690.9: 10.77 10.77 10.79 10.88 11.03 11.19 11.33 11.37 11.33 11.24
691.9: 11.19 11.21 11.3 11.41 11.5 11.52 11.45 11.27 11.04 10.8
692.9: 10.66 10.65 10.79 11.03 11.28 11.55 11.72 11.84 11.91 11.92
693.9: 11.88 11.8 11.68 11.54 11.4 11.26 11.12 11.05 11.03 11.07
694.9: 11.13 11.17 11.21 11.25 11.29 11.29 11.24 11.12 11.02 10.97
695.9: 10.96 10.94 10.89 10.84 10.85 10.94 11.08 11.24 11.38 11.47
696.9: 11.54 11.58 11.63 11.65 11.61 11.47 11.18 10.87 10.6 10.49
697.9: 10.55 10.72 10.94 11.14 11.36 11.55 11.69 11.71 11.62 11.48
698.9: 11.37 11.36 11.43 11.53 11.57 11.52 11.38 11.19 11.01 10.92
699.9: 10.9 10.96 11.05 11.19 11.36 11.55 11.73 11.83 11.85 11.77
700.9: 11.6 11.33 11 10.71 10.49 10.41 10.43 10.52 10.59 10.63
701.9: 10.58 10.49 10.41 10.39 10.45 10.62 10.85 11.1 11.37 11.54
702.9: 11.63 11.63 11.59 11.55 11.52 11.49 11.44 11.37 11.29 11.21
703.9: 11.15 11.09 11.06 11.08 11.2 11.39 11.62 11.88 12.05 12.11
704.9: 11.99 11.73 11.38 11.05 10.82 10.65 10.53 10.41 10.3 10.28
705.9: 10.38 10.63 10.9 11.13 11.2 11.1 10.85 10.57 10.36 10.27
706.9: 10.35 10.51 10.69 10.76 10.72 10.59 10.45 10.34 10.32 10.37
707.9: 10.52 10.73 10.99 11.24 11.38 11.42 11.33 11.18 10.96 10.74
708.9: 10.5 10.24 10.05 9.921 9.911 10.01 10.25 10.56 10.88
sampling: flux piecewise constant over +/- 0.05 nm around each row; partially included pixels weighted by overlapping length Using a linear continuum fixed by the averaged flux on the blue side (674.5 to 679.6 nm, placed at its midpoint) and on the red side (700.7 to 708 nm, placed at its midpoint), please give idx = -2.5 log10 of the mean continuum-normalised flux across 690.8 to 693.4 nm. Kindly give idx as 0.00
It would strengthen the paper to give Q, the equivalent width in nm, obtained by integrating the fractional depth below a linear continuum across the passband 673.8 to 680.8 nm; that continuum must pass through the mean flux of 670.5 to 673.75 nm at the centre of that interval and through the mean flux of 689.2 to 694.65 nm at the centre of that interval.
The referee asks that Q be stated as 0.31 nm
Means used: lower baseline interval 11.9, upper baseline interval 11.3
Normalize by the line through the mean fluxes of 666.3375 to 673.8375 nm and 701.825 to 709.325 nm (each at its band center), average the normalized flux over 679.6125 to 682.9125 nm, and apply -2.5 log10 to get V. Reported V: 0.07 mag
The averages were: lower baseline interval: 11.4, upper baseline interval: 10.9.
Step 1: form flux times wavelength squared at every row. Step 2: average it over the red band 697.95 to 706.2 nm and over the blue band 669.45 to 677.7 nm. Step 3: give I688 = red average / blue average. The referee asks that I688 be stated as 1.05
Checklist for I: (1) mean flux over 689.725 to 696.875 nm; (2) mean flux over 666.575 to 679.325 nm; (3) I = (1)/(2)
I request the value 0.99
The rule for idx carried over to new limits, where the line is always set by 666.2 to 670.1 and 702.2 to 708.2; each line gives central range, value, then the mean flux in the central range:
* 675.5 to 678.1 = -0.076 mag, 11.9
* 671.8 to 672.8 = -0.127 mag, 12.5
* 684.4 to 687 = 0.026 mag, 10.8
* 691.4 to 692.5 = -0.028 mag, 11.3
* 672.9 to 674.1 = -0.045 mag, 11.6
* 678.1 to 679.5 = 0.037 mag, 10.7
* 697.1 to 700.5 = -0.022 mag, 11.3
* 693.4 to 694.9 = -0.045 mag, 11.5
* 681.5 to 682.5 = 0.076 mag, 10.3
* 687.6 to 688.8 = 0.016 mag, 10.9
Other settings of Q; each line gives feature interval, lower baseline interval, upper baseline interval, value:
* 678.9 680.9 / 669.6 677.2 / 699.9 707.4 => 0.12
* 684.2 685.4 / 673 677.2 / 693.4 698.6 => 0.03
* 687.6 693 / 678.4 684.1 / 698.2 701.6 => -0.05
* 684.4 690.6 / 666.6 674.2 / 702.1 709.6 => 0.12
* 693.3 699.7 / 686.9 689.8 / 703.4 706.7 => -0.17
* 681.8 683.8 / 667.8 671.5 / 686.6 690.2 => 0.06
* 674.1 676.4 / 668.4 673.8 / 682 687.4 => -0.05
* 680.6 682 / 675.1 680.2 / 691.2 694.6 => 0.07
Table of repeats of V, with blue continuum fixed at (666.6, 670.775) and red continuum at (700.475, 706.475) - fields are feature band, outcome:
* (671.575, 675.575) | -0.07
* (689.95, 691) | -0.02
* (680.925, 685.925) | 0.02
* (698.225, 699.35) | -0.04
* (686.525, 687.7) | 0.03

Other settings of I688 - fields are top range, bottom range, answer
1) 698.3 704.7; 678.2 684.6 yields 1.10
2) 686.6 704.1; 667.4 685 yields 1.05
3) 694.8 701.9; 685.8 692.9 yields 1.04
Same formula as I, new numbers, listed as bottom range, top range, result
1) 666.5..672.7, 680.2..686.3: 0.96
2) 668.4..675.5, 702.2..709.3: 0.96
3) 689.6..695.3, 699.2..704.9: 0.99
